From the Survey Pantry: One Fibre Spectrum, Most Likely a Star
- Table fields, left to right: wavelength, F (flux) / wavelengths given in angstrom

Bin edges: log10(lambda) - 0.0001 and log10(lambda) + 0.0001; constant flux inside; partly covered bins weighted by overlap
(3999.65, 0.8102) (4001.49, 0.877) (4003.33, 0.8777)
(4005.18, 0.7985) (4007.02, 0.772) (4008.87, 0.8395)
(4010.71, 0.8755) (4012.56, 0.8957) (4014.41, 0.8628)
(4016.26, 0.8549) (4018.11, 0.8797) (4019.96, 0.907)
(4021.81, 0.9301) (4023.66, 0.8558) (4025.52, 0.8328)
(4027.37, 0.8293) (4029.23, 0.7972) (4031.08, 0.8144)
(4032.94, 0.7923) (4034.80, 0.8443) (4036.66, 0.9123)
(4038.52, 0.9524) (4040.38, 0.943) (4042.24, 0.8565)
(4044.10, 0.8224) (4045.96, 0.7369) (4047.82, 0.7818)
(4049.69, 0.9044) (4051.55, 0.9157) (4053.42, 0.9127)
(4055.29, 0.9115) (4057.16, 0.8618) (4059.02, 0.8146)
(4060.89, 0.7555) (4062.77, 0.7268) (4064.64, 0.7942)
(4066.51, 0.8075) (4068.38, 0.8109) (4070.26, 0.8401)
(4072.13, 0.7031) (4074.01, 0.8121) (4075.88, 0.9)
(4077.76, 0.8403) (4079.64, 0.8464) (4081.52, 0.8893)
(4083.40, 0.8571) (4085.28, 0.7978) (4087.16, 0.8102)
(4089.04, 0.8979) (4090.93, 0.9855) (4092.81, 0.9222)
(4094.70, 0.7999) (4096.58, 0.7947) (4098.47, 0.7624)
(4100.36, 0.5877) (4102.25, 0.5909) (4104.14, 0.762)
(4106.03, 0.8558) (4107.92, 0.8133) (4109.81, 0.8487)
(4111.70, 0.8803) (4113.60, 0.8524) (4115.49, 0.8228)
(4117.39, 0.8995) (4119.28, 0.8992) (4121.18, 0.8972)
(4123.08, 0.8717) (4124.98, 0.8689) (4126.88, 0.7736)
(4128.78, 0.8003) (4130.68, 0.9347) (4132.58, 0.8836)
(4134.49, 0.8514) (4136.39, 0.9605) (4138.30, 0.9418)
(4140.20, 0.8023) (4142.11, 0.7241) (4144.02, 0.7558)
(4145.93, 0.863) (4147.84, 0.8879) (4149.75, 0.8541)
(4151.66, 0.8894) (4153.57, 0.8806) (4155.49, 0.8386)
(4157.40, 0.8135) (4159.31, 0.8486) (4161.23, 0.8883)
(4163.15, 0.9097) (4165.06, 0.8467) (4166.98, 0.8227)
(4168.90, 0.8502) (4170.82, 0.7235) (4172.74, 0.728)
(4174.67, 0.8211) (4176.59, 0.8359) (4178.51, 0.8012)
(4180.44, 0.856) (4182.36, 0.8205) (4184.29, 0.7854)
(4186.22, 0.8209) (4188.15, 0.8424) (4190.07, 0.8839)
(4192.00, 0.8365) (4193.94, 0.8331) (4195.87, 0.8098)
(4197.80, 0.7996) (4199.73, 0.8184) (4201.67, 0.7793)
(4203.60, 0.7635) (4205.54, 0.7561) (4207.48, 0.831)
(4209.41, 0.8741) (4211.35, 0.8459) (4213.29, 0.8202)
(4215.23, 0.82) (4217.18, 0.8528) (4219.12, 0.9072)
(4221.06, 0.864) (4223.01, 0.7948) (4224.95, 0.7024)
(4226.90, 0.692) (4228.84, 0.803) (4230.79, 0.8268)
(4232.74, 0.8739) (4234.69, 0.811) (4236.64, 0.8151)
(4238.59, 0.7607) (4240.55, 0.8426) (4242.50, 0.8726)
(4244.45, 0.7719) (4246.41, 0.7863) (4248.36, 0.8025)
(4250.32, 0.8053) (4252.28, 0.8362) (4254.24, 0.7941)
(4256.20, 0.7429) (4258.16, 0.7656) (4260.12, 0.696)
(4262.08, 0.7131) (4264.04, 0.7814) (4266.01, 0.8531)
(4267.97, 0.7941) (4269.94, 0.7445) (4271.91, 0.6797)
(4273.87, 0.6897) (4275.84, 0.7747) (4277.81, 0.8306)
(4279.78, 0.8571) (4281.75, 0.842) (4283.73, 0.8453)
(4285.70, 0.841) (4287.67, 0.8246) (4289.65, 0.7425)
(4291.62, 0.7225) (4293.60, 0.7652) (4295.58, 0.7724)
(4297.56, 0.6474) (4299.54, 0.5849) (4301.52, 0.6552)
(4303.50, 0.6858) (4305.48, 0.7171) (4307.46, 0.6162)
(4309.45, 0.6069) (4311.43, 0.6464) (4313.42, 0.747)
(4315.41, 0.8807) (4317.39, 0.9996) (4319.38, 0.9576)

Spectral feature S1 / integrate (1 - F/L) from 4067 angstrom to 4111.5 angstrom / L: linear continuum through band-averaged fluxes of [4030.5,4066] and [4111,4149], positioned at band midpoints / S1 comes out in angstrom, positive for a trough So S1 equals 1.9 angstrom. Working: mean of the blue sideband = 0.845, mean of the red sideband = 0.858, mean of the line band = 0.815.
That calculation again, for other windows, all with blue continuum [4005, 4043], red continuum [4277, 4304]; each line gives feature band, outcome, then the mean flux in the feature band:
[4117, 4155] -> -2.0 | 0.861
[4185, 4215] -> -1.0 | 0.821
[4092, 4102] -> 0.9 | 0.758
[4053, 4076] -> 0.8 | 0.814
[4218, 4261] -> -1.1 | 0.799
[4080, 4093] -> -0.6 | 0.876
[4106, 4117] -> -0.3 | 0.848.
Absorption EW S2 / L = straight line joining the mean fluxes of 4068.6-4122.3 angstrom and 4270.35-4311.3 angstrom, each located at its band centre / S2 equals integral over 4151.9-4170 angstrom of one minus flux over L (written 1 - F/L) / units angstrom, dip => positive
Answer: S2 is -1.4 angstrom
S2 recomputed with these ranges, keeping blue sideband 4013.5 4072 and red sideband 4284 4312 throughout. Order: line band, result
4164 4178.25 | -0.5 angstrom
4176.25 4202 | -2.0 angstrom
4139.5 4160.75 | -1.3 angstrom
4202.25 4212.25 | -0.8 angstrom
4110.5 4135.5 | -2.0 angstrom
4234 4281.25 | -3.6 angstrom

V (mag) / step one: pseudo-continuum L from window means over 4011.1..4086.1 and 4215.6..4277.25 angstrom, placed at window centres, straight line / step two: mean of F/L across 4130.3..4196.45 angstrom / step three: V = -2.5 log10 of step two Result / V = -0.036 mag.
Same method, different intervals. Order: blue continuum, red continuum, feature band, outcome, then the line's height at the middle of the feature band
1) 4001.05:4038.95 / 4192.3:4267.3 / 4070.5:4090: 0.01 mag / 0.841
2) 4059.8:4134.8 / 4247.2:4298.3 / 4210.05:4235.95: -0.04 mag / 0.79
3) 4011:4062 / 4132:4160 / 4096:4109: 0.16 mag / 0.855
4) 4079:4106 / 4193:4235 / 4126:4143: -0.06 mag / 0.81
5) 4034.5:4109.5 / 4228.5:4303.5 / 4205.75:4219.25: -0.07 mag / 0.791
